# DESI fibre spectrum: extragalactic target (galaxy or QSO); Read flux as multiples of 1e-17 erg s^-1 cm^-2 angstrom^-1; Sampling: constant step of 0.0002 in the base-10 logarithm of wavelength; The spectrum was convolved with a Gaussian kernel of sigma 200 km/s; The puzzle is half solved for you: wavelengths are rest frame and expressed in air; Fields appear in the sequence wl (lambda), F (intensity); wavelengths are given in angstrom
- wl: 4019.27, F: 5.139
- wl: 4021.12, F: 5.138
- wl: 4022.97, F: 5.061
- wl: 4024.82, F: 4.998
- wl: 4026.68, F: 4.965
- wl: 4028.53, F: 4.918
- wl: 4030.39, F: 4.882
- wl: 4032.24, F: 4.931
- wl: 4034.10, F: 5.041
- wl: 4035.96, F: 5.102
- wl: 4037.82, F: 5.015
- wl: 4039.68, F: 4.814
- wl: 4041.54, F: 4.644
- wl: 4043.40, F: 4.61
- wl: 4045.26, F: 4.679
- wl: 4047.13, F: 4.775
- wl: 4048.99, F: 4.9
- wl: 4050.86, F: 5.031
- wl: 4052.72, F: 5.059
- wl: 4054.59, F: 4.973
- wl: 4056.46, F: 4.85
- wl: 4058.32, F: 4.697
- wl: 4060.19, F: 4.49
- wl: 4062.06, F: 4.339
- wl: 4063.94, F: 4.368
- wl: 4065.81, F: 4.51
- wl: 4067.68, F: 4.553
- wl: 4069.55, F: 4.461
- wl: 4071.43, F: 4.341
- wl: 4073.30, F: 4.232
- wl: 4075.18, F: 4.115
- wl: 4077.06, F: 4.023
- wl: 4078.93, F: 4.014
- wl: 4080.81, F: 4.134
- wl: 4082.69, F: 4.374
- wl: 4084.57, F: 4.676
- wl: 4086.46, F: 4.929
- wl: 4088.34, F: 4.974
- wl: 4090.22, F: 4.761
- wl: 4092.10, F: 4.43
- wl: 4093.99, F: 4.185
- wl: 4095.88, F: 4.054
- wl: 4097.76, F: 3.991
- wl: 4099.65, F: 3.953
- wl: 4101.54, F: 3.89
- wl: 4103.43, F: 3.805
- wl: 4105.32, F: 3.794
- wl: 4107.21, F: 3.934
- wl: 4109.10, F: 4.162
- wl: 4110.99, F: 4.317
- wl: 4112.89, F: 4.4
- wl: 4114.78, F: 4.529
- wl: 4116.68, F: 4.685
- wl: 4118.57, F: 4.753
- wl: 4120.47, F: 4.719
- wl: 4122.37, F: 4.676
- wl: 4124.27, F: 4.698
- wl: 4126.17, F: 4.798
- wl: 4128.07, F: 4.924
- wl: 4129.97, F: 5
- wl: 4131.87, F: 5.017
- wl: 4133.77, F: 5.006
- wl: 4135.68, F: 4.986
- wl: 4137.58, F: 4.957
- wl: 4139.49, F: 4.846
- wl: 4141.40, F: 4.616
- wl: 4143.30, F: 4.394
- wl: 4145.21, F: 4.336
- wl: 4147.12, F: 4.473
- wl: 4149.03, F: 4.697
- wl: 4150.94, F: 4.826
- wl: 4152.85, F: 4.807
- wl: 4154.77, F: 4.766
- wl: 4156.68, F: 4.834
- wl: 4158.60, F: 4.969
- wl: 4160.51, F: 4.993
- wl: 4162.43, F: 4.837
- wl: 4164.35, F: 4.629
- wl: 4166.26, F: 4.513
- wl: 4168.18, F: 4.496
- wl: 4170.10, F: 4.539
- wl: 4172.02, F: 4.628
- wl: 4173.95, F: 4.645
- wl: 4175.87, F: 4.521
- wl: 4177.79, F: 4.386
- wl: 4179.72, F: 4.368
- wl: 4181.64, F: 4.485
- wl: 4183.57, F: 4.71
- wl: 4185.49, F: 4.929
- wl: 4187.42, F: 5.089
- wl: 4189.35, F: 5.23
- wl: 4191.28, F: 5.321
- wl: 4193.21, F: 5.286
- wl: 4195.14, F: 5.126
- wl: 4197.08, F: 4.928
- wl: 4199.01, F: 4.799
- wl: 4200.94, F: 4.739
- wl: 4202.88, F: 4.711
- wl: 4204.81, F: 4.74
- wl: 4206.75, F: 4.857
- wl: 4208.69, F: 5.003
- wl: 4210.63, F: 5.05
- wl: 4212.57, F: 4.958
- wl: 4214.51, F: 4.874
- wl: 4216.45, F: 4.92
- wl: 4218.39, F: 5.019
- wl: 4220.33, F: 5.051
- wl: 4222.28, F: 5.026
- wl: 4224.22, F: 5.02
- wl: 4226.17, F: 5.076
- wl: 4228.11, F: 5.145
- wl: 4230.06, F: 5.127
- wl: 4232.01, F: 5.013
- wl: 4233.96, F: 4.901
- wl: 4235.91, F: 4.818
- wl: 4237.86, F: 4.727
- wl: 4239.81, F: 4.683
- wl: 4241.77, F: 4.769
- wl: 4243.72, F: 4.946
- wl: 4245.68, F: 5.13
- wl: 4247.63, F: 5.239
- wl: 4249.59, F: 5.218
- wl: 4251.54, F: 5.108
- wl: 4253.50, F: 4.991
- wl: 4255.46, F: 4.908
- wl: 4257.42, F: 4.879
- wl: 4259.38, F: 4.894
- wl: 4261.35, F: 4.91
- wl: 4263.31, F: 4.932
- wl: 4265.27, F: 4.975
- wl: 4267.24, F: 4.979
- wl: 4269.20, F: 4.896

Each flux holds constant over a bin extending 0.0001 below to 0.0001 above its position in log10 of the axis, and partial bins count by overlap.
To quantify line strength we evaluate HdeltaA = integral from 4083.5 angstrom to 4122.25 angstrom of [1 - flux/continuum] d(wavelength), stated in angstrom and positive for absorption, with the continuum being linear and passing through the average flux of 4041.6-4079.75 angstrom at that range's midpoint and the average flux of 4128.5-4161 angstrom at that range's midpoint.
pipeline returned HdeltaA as 2.66 angstrom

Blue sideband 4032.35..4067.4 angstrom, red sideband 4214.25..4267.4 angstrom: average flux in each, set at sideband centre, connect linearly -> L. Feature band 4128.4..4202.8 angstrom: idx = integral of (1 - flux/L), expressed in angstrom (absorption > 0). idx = 1.70 angstrom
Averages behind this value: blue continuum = 4.77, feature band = 4.78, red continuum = 4.98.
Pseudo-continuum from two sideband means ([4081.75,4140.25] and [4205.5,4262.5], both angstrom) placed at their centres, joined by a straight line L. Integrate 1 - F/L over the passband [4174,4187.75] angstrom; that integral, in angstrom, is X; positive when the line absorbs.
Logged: 0.5 angstrom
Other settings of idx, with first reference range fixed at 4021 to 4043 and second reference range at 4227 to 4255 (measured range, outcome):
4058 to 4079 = 2.6 angstrom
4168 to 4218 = 1.5 angstrom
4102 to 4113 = 2.0 angstrom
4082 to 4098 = 1.4 angstrom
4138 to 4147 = 0.7 angstrom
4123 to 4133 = 0.2 angstrom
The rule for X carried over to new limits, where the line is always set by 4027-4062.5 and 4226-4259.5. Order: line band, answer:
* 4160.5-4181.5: 1.5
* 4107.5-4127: 1.3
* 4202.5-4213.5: 0.1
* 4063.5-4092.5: 2.6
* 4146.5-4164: 0.4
